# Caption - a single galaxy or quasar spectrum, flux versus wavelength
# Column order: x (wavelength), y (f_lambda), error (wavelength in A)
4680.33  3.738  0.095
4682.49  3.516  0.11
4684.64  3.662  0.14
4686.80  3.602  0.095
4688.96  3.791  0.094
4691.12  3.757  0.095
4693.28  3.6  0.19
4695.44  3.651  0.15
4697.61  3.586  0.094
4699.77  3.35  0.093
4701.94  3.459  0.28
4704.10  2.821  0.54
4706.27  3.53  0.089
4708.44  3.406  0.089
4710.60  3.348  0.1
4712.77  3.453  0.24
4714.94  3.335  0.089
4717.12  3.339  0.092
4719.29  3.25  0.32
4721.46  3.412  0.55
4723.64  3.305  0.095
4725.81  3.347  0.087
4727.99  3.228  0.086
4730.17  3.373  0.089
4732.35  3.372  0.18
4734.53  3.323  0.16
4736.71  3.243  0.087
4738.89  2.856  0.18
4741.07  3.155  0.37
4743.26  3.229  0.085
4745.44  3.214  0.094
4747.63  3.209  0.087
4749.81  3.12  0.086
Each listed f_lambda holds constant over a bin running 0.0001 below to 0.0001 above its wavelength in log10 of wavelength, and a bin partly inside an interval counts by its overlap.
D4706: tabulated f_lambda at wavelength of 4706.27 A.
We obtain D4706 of 3.53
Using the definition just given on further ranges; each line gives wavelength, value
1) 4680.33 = 3.738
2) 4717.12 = 3.339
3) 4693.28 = 3.6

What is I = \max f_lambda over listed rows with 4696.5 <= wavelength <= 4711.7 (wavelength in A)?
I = 3.586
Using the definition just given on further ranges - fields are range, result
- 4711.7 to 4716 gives 3.453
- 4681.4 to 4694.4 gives 3.791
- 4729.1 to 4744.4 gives 3.373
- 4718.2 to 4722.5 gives 3.412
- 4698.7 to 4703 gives 3.459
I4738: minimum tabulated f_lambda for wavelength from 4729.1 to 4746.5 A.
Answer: 2.856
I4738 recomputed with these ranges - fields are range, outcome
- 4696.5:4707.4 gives 2.821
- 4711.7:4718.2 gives 3.335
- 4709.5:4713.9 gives 3.348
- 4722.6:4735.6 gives 3.228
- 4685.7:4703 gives 3.35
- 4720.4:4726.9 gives 3.305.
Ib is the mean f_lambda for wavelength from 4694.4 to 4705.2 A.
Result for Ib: 3.37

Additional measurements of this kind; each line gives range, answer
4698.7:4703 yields 3.4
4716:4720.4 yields 3.29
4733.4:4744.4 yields 3.16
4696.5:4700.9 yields 3.46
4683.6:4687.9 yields 3.63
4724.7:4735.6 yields 3.33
